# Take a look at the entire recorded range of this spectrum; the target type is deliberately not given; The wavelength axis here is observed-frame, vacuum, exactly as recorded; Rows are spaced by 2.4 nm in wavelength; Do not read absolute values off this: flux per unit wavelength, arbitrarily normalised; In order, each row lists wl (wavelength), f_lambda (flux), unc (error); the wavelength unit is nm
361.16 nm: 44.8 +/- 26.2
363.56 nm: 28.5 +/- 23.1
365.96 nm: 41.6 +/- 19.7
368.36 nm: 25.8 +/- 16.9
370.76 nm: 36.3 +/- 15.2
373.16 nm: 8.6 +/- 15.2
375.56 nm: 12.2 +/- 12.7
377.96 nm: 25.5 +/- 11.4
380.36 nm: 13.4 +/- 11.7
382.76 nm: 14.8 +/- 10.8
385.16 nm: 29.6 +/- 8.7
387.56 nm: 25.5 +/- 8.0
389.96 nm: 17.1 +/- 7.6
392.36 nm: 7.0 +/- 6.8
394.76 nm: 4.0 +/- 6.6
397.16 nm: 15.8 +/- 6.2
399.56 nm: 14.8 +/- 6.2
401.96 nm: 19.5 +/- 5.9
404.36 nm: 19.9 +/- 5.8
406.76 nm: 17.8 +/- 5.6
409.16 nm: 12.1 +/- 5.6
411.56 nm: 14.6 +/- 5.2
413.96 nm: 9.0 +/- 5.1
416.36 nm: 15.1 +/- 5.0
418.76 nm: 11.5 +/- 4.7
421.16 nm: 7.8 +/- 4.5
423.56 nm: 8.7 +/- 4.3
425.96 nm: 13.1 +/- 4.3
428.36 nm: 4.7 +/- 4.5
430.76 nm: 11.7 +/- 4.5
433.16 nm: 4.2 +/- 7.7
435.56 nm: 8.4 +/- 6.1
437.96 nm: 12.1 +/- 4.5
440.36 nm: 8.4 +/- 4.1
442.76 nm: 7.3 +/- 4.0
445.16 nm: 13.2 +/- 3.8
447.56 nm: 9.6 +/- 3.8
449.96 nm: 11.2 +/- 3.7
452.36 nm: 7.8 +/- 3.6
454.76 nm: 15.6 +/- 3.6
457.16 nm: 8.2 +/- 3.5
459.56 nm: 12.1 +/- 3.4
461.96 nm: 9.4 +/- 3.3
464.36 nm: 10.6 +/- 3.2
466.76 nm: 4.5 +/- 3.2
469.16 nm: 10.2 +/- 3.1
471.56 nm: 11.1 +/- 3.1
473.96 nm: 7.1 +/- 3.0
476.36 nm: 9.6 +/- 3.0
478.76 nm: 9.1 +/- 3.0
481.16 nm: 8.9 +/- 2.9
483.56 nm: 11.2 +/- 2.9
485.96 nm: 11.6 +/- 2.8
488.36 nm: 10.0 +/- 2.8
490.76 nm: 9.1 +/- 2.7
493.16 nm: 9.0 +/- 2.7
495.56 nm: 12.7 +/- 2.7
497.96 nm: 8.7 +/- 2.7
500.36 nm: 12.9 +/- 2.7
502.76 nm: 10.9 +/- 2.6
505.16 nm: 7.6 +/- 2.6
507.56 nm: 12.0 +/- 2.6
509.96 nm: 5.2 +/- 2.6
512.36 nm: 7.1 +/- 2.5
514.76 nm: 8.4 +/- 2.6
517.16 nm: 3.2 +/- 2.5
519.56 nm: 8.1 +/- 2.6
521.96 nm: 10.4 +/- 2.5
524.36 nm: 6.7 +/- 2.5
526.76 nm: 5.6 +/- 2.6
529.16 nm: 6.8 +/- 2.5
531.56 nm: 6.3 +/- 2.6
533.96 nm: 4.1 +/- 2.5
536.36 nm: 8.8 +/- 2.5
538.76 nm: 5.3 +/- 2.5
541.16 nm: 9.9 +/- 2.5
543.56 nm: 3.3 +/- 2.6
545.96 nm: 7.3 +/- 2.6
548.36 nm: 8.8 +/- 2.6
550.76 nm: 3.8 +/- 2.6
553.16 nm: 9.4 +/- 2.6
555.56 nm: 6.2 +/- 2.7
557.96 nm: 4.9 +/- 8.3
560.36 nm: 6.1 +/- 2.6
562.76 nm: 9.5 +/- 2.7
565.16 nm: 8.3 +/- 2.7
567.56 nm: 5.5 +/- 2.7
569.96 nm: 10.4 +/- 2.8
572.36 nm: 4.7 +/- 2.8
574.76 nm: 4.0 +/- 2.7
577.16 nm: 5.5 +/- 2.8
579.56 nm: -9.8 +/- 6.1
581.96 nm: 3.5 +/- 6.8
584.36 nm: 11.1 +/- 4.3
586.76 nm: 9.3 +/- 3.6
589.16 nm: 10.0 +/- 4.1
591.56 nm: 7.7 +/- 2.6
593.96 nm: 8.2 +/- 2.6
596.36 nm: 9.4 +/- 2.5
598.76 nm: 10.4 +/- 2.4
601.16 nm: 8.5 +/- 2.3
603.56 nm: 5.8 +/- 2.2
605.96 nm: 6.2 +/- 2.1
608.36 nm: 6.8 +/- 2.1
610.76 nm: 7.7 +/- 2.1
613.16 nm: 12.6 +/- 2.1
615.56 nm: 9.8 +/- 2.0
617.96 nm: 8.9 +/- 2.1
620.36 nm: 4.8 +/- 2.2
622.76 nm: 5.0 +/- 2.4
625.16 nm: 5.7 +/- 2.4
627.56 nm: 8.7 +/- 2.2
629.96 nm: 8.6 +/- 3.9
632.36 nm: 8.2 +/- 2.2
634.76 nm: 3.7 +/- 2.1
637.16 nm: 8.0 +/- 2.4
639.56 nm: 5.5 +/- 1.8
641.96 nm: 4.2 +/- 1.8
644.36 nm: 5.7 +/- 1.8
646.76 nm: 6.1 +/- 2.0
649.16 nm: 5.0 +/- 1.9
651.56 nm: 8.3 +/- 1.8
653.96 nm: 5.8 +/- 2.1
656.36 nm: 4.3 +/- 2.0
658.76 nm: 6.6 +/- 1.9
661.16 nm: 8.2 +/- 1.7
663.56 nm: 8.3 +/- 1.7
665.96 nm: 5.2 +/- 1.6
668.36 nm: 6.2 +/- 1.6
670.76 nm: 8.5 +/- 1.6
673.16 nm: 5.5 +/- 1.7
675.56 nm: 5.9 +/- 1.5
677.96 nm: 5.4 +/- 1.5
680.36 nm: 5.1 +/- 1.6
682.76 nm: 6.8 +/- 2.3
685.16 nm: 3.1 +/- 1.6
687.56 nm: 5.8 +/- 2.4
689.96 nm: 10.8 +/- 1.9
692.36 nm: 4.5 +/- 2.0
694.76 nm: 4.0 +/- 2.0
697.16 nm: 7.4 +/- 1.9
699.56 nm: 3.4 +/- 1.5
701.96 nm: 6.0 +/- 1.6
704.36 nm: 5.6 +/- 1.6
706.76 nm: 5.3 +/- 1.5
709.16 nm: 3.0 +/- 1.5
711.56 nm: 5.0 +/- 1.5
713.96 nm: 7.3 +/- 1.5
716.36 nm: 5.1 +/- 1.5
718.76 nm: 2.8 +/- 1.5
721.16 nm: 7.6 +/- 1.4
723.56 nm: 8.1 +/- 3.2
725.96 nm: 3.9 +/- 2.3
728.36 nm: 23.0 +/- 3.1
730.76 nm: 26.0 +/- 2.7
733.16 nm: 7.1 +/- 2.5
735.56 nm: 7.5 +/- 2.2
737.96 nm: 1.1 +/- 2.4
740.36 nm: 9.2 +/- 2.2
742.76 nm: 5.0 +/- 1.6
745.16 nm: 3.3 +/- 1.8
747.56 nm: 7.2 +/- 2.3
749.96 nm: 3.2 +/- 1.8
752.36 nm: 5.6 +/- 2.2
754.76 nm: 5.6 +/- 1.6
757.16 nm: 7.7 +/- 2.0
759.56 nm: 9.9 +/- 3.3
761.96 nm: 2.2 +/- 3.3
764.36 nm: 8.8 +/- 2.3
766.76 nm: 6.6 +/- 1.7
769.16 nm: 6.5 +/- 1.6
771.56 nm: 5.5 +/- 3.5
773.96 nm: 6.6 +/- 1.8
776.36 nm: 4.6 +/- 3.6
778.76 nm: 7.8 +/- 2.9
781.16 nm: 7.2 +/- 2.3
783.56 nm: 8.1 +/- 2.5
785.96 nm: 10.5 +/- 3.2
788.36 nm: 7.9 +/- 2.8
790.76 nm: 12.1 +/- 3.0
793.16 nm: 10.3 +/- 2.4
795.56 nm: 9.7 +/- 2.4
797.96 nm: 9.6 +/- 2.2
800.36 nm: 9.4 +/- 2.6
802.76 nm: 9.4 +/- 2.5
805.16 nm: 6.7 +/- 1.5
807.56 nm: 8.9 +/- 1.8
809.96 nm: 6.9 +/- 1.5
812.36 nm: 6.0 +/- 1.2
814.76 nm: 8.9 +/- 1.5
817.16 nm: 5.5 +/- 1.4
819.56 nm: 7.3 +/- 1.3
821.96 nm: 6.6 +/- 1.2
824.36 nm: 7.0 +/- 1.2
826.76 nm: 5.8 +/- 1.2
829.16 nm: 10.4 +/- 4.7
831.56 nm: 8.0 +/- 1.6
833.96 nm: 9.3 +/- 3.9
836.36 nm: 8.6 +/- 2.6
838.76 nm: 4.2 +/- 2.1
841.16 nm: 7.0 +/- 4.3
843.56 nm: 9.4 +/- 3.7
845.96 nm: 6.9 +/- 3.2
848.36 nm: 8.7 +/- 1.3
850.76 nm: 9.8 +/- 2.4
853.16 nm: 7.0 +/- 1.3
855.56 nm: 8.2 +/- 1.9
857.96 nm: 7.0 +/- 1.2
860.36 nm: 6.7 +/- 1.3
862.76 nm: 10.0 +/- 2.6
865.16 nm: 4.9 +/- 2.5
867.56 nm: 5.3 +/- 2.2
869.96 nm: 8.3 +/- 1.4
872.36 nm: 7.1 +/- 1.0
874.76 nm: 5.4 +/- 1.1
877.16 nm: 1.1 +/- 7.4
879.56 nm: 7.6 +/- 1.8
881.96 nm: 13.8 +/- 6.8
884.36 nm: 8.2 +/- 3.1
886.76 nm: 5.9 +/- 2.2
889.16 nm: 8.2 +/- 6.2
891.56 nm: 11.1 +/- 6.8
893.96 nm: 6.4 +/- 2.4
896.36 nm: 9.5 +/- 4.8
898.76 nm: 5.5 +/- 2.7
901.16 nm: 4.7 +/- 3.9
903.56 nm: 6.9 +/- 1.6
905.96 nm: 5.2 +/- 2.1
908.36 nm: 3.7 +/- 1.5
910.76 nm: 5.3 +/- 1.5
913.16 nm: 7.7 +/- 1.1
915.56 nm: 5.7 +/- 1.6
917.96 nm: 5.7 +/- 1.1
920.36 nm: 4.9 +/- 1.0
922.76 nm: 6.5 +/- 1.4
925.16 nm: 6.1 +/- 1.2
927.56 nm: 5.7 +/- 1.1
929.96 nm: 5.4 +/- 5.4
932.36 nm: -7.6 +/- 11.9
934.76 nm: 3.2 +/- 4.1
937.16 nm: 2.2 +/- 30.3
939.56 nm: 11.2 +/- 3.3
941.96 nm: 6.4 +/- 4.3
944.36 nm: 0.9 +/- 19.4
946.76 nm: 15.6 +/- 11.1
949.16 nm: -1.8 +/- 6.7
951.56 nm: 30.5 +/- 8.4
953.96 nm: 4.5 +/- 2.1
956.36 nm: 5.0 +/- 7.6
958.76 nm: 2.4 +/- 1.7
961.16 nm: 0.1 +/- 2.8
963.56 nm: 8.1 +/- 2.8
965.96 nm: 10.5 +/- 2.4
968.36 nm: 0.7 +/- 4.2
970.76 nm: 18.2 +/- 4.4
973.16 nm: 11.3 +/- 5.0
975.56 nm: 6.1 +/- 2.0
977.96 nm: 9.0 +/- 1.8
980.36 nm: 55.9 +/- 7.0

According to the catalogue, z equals 0.957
